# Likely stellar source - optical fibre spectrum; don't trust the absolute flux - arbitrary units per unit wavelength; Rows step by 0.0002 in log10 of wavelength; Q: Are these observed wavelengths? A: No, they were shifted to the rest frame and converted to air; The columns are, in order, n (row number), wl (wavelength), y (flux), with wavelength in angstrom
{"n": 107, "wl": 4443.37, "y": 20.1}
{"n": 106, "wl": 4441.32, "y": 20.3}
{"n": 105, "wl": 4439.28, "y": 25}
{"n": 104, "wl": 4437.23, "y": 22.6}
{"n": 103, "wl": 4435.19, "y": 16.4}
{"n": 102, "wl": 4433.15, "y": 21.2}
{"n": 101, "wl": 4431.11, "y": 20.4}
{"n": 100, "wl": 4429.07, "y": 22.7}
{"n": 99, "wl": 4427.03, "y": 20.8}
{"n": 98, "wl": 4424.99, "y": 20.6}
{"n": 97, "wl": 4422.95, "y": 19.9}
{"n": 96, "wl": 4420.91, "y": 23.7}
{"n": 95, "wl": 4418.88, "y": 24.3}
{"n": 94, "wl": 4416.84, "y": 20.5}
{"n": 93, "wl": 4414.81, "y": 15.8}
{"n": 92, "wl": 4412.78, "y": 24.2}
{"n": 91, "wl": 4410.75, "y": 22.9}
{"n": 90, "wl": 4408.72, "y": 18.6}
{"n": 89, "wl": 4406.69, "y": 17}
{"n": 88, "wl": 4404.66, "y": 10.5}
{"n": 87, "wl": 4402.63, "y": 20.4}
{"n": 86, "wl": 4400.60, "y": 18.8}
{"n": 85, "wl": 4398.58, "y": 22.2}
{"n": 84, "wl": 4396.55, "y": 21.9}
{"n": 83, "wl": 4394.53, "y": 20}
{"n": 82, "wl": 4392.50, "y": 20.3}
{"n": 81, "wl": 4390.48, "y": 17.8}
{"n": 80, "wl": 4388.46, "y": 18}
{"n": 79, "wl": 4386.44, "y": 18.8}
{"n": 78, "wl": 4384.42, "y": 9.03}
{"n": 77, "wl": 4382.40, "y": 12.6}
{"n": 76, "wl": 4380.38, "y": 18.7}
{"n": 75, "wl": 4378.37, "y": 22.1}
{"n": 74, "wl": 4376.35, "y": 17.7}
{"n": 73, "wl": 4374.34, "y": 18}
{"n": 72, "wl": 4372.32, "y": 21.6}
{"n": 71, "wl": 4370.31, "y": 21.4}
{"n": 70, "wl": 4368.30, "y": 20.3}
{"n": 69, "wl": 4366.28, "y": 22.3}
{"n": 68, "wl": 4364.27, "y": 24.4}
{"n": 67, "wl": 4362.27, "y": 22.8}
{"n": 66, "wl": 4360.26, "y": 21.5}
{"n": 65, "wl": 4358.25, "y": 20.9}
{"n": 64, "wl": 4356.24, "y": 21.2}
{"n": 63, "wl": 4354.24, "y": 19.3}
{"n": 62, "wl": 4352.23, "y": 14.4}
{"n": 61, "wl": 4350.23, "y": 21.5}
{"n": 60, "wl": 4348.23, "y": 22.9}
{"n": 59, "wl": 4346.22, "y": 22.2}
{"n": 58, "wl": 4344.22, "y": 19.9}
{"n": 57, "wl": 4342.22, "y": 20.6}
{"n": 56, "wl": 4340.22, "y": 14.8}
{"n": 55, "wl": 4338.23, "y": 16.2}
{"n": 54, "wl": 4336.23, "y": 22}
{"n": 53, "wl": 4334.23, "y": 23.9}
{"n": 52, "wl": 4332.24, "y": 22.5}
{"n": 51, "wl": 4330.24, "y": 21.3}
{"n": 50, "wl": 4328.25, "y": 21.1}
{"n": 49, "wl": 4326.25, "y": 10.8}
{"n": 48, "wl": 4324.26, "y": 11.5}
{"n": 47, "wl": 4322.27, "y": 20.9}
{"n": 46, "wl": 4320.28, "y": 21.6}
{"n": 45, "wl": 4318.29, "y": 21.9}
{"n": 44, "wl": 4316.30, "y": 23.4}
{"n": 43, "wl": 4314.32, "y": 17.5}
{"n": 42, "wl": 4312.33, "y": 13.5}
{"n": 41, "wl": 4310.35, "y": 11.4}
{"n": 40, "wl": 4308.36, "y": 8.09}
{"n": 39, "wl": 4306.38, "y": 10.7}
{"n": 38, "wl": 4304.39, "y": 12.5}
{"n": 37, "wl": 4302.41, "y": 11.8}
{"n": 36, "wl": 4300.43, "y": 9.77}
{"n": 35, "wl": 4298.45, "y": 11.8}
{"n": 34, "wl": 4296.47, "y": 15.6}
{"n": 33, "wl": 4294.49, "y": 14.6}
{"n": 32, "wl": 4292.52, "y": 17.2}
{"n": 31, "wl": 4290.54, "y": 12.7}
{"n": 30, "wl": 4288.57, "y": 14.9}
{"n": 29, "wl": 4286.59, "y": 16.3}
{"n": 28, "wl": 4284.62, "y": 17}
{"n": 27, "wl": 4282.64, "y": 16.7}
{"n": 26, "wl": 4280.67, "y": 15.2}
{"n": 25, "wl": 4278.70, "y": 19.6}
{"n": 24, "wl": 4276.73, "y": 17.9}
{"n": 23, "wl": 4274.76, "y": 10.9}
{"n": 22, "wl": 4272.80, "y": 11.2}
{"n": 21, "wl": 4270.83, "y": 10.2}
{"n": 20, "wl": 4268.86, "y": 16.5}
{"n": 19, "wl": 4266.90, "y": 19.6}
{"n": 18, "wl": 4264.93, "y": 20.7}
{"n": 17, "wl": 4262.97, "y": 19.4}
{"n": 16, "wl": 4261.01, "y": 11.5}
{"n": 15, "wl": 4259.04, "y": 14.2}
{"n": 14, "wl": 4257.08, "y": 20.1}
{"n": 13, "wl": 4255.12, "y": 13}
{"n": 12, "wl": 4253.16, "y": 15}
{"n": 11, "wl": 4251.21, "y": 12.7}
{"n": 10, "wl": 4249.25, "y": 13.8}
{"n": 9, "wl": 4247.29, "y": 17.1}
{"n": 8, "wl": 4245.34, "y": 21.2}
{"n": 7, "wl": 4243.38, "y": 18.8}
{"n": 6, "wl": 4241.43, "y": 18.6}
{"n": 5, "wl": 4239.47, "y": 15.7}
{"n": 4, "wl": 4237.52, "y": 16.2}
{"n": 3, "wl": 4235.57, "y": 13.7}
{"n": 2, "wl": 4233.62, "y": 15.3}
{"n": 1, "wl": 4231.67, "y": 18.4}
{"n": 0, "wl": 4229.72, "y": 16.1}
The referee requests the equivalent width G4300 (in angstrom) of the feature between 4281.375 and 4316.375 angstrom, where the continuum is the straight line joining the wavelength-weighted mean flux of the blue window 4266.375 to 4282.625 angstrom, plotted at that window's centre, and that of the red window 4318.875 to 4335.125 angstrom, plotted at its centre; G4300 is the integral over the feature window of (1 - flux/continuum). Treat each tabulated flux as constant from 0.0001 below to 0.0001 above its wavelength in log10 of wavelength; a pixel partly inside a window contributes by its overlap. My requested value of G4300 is 6.2 angstrom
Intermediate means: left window 15.1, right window 19.2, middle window 14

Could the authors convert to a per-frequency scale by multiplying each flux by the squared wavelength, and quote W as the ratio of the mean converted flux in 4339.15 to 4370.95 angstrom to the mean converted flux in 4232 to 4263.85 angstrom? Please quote 1.35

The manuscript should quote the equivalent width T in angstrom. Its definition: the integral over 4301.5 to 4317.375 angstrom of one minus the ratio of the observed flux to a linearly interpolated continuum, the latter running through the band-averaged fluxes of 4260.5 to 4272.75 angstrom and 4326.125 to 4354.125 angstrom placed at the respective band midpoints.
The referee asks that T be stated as 4.0 angstrom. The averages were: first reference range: 16.1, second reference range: 19.8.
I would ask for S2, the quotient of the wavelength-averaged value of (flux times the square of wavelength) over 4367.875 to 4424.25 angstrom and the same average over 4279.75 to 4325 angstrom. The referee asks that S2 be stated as 1.3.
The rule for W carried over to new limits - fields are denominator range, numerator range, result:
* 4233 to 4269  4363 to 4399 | 1.24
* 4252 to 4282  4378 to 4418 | 1.25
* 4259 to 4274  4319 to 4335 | 1.28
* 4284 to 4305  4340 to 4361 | 1.47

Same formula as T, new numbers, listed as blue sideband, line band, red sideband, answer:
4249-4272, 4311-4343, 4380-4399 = -4.1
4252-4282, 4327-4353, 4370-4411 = -4.5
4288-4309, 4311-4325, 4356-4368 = -2.7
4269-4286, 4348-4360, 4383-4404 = -1.9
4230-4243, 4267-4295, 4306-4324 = 2.2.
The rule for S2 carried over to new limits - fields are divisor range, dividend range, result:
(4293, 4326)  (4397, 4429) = 1.43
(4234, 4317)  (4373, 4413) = 1.28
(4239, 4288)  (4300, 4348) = 1.10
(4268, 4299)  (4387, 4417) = 1.36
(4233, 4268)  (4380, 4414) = 1.19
